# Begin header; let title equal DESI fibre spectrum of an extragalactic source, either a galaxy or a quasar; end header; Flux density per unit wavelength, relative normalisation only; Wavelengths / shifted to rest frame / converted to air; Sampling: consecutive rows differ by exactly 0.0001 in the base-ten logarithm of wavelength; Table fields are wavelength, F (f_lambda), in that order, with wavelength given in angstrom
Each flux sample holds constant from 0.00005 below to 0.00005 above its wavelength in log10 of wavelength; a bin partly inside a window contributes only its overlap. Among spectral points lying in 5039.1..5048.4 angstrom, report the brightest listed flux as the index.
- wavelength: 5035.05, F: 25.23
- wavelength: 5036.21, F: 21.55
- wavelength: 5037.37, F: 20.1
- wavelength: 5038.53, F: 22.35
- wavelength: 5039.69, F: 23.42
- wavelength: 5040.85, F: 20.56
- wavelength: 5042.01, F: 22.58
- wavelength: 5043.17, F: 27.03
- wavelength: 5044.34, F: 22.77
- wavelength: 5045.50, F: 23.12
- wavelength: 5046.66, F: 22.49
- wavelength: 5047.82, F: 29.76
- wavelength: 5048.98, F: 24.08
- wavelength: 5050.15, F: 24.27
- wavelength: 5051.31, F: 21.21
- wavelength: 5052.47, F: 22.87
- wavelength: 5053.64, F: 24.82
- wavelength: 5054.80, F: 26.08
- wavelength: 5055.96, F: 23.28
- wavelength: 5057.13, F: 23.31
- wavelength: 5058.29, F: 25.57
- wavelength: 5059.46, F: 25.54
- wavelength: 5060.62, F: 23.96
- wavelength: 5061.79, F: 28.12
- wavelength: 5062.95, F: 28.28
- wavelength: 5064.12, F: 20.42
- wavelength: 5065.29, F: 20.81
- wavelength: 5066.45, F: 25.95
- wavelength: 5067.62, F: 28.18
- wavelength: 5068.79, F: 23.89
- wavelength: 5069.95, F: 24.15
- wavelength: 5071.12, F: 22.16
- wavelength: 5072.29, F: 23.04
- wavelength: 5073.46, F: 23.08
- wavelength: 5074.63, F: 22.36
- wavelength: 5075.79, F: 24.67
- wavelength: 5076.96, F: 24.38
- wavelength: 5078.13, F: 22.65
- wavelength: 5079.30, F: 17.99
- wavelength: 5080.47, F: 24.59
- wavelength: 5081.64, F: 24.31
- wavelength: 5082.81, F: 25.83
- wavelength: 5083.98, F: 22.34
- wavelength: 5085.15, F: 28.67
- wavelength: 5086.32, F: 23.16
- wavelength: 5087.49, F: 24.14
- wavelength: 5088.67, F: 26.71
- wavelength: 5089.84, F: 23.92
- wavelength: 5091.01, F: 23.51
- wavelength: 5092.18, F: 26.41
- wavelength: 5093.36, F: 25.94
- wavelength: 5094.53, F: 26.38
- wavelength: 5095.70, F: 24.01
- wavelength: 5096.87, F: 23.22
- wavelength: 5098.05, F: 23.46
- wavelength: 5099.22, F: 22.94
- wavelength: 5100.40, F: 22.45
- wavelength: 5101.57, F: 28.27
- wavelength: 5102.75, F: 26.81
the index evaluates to 29.76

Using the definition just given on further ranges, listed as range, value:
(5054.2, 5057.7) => 26.08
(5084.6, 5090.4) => 28.67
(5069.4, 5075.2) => 24.15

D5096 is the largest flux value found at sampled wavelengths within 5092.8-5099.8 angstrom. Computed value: 26.38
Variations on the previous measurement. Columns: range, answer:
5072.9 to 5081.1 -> 24.67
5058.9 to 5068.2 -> 28.28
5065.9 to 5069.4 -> 28.18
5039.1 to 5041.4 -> 23.42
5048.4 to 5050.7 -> 24.27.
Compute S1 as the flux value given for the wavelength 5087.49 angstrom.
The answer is 24.14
